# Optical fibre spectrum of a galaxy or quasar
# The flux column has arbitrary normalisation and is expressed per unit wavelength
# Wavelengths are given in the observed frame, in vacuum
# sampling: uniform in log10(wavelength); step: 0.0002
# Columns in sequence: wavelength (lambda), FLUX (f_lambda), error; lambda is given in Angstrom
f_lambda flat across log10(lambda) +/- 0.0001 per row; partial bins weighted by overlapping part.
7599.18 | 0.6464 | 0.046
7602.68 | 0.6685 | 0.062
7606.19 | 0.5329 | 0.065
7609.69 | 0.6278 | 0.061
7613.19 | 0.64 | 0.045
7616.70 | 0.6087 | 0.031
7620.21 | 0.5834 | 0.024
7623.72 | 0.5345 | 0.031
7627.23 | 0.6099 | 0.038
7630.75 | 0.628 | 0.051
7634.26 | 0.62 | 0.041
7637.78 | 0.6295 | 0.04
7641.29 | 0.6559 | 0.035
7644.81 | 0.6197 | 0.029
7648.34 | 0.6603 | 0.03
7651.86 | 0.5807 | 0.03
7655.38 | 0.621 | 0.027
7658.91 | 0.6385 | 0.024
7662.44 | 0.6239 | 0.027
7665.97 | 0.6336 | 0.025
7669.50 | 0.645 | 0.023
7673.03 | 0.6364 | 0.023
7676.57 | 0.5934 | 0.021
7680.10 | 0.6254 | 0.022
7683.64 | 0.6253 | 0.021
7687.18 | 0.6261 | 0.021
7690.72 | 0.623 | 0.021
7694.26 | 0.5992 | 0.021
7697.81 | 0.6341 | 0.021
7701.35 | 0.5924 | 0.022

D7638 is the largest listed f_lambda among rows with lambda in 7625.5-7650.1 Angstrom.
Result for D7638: 0.6603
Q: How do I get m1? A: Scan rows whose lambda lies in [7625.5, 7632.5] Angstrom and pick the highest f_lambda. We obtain 0.628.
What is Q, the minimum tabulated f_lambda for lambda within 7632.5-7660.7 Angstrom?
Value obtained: 0.5807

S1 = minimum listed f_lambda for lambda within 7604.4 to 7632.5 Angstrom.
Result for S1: 0.5329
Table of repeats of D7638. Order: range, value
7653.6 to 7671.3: 0.645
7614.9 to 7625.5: 0.6087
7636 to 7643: 0.6559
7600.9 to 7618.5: 0.6685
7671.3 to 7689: 0.6364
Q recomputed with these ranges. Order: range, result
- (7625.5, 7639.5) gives 0.6099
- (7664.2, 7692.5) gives 0.5934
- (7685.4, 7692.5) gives 0.623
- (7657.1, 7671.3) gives 0.6239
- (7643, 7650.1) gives 0.6197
